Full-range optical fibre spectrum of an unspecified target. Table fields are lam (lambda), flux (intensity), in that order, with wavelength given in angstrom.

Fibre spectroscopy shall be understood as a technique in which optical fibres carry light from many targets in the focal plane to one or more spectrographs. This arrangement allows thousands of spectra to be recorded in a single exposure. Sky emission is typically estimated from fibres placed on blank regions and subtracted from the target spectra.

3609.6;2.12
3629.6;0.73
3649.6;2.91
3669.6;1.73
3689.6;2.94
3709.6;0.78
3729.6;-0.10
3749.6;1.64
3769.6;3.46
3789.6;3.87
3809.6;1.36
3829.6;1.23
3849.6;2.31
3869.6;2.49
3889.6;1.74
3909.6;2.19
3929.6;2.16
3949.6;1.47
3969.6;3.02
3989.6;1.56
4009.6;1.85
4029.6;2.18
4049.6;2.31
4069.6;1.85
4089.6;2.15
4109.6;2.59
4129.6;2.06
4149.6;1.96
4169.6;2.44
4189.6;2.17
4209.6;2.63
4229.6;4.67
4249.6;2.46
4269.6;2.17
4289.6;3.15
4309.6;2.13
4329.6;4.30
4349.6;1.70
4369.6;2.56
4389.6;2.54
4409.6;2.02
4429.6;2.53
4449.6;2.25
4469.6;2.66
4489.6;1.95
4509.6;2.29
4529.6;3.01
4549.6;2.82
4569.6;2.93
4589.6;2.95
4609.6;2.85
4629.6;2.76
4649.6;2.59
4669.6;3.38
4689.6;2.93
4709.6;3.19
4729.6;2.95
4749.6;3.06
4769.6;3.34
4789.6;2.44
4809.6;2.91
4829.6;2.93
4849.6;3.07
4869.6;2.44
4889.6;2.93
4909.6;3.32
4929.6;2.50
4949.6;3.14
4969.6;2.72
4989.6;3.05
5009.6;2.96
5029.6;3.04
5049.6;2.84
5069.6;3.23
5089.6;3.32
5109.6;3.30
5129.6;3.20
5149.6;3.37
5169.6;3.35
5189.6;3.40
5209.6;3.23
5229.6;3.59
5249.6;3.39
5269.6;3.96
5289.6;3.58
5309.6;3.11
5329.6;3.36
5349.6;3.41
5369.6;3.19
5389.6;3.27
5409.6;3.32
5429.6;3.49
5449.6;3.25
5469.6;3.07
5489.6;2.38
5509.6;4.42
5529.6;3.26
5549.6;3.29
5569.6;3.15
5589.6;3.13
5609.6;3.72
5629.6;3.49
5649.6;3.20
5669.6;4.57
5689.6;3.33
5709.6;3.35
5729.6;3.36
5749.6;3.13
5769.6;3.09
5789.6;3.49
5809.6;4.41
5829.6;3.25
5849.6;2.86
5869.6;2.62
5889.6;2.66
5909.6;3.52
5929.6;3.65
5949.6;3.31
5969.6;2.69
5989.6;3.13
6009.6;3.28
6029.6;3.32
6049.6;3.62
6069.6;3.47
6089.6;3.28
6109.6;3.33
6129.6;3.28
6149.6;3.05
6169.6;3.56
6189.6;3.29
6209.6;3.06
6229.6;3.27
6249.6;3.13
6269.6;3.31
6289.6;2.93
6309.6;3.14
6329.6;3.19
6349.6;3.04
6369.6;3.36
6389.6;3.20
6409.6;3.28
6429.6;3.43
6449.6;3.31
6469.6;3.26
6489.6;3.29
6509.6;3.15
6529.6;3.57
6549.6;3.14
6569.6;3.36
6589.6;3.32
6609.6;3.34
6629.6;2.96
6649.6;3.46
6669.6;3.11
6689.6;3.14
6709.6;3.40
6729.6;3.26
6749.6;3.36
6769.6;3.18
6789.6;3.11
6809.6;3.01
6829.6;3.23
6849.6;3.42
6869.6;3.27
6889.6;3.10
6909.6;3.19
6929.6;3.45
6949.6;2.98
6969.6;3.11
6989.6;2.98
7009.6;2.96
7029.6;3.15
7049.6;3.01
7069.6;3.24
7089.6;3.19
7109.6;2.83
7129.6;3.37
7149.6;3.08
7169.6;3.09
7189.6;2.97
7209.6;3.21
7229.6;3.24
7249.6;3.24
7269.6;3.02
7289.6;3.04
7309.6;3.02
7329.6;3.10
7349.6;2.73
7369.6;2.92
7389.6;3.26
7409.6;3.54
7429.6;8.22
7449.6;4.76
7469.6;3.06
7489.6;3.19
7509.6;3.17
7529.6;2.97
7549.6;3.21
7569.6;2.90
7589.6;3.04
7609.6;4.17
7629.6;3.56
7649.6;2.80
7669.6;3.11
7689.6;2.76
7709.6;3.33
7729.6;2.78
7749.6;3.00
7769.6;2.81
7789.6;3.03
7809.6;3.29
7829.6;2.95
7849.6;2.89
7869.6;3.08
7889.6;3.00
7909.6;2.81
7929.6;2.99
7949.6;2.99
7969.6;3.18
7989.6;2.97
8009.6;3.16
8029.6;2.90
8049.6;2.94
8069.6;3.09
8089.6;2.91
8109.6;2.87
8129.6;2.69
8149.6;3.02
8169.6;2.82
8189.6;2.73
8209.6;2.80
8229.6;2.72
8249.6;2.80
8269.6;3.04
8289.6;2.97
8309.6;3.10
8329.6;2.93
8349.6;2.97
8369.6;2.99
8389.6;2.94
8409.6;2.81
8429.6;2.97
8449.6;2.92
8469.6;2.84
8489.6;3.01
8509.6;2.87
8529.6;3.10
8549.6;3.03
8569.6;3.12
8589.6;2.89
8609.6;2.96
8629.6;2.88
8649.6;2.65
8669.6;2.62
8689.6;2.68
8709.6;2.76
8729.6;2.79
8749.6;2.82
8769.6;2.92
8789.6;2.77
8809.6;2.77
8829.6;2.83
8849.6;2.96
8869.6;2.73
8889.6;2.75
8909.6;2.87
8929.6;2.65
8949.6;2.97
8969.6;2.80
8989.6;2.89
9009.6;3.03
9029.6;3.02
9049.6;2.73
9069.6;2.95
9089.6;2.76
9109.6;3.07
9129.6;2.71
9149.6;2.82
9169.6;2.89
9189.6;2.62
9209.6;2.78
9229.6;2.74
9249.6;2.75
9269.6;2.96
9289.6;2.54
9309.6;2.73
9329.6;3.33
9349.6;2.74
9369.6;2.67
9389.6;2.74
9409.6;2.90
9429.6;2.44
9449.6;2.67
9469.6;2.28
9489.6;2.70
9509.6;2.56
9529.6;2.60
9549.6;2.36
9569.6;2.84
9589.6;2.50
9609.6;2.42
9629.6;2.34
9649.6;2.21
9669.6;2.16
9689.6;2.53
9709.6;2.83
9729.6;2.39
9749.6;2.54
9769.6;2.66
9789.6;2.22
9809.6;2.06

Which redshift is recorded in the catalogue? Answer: 0.13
